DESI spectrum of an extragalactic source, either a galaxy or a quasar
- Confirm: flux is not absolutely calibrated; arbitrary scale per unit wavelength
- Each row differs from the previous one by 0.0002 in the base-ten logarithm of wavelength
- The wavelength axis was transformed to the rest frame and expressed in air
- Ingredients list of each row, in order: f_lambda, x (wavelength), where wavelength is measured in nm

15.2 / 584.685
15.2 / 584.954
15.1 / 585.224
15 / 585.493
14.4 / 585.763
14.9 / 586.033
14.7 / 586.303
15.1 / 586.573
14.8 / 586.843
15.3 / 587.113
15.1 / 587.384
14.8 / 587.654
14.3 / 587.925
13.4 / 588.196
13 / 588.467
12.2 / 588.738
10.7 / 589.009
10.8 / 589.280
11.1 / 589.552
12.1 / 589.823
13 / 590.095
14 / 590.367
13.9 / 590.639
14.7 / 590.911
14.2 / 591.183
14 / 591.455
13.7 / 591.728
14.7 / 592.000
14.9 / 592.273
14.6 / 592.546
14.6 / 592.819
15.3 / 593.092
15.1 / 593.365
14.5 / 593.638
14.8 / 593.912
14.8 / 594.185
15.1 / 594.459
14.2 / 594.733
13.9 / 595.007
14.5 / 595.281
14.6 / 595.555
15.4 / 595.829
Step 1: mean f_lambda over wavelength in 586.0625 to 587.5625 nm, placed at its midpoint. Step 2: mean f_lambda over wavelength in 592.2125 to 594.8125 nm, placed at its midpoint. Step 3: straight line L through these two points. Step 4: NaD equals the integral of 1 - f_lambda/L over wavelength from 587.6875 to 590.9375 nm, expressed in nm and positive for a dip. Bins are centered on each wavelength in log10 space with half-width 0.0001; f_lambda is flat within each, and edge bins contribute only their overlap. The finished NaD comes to 0.47 nm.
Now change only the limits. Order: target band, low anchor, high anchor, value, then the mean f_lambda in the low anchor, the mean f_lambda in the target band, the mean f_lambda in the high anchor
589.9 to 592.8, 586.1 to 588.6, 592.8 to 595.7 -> 0.092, 14.5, 14.1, 14.7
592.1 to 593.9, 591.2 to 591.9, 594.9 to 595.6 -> -0.093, 14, 14.8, 14.3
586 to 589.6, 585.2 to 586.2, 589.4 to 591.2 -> 0.129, 14.8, 13.6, 13.2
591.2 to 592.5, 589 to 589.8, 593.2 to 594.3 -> -0.114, 11.1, 14.3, 14.8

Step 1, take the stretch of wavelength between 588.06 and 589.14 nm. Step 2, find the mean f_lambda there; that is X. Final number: 12.3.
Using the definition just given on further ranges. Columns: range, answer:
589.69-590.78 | 13.3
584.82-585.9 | 14.9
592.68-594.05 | 14.9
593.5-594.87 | 14.7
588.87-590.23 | 11.5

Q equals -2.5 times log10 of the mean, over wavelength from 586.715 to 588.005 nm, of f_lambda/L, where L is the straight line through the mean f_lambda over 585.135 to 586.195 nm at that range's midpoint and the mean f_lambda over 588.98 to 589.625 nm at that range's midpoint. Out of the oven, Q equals -0.15 mag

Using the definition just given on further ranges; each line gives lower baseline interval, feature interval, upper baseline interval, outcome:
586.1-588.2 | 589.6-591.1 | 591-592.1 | 0.07 mag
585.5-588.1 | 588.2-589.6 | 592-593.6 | 0.25 mag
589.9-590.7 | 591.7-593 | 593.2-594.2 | -0.02 mag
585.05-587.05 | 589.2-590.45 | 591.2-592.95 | 0.19 mag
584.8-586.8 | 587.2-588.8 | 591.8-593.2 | 0.07 mag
